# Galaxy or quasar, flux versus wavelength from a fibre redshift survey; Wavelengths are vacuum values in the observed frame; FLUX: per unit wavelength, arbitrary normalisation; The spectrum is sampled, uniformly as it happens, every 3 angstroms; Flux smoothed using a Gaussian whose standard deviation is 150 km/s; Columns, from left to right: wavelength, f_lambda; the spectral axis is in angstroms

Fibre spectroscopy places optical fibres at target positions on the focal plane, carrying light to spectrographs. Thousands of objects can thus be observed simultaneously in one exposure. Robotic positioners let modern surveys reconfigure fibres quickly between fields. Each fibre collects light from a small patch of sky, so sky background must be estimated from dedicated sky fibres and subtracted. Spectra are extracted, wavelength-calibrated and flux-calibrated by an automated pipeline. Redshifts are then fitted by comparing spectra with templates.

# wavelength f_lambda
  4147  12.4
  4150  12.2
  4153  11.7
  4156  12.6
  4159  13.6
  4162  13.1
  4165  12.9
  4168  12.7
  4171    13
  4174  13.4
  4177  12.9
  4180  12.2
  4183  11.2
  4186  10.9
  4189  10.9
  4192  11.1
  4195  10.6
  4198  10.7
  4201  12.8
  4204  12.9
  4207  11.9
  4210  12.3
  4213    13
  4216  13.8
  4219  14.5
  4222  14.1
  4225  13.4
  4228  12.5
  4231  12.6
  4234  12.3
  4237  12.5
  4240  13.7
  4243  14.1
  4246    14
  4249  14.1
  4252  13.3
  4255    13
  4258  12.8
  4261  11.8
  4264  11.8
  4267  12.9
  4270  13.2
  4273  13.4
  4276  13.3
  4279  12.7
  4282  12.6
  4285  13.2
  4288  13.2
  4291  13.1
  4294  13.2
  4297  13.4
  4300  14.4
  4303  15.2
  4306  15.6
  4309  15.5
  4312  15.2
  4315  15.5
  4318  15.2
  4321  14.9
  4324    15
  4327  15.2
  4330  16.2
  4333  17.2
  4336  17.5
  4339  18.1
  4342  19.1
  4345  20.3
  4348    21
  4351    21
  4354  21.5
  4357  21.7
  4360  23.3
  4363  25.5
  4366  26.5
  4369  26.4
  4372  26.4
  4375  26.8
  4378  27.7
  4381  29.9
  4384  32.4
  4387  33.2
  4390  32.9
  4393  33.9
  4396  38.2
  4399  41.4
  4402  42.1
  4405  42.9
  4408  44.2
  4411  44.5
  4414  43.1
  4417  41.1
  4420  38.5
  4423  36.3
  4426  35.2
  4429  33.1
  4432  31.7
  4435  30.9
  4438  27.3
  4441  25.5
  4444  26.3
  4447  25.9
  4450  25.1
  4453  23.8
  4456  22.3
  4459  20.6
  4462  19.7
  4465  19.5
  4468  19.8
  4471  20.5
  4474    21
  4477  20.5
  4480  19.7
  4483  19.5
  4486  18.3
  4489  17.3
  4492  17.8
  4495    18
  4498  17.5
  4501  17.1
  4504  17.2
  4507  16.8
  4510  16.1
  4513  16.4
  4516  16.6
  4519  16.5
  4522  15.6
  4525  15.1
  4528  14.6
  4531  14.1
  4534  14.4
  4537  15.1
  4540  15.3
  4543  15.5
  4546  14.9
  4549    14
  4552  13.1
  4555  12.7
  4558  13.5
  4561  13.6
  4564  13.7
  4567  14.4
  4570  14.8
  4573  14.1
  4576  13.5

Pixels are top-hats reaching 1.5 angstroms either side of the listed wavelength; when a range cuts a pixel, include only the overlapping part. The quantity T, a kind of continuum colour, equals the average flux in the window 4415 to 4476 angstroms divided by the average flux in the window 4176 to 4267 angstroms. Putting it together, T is 2.17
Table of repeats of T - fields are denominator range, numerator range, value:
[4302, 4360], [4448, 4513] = 1.10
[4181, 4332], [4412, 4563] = 1.59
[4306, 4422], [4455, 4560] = 0.64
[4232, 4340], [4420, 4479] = 1.83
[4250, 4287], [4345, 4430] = 2.51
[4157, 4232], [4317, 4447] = 2.27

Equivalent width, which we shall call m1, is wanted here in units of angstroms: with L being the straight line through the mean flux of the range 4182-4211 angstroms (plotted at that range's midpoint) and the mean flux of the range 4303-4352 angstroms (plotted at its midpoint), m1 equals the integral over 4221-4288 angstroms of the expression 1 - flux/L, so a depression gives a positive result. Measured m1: 3.9 angstroms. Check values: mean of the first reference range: 11.5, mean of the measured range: 13.1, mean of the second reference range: 16.9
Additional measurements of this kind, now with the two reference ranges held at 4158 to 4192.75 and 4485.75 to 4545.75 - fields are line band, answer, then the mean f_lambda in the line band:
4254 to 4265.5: 0.84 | 12.3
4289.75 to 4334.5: -3.56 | 15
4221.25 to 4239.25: 0.10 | 12.9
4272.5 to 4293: 0.74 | 13.1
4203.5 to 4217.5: -0.04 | 12.8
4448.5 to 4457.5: -4.80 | 23.7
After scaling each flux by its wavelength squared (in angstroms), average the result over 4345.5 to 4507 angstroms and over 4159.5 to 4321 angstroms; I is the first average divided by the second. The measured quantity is 2.26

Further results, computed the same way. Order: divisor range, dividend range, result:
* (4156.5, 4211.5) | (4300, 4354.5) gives 1.50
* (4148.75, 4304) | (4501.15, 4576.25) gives 1.34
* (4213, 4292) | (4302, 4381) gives 1.59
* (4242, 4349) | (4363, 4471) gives 2.23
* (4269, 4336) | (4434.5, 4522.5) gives 1.51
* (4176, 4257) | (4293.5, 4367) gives 1.49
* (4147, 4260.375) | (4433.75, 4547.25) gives 1.72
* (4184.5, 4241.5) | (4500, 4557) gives 1.42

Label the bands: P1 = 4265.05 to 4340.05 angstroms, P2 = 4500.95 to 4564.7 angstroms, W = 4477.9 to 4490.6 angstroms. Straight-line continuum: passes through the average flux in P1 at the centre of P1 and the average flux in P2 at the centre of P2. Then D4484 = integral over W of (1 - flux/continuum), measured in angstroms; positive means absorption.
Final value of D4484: -3.2 angstroms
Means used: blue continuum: 14.6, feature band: 18.8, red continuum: 15.1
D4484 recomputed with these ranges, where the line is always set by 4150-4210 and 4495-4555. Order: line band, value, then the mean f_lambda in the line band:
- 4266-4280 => 0.0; 13.1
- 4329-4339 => -2.6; 17.2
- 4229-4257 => -1.0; 13.3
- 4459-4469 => -3.2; 19.8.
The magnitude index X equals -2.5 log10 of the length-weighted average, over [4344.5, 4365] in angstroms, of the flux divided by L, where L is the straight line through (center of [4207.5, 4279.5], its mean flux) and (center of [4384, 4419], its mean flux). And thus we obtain 0.38 mag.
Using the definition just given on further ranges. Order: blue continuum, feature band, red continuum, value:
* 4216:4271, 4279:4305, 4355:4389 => 0.34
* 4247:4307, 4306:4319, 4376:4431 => 0.28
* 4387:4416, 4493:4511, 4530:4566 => 0.28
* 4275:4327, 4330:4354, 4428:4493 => -0.16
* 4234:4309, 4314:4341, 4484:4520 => -0.13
